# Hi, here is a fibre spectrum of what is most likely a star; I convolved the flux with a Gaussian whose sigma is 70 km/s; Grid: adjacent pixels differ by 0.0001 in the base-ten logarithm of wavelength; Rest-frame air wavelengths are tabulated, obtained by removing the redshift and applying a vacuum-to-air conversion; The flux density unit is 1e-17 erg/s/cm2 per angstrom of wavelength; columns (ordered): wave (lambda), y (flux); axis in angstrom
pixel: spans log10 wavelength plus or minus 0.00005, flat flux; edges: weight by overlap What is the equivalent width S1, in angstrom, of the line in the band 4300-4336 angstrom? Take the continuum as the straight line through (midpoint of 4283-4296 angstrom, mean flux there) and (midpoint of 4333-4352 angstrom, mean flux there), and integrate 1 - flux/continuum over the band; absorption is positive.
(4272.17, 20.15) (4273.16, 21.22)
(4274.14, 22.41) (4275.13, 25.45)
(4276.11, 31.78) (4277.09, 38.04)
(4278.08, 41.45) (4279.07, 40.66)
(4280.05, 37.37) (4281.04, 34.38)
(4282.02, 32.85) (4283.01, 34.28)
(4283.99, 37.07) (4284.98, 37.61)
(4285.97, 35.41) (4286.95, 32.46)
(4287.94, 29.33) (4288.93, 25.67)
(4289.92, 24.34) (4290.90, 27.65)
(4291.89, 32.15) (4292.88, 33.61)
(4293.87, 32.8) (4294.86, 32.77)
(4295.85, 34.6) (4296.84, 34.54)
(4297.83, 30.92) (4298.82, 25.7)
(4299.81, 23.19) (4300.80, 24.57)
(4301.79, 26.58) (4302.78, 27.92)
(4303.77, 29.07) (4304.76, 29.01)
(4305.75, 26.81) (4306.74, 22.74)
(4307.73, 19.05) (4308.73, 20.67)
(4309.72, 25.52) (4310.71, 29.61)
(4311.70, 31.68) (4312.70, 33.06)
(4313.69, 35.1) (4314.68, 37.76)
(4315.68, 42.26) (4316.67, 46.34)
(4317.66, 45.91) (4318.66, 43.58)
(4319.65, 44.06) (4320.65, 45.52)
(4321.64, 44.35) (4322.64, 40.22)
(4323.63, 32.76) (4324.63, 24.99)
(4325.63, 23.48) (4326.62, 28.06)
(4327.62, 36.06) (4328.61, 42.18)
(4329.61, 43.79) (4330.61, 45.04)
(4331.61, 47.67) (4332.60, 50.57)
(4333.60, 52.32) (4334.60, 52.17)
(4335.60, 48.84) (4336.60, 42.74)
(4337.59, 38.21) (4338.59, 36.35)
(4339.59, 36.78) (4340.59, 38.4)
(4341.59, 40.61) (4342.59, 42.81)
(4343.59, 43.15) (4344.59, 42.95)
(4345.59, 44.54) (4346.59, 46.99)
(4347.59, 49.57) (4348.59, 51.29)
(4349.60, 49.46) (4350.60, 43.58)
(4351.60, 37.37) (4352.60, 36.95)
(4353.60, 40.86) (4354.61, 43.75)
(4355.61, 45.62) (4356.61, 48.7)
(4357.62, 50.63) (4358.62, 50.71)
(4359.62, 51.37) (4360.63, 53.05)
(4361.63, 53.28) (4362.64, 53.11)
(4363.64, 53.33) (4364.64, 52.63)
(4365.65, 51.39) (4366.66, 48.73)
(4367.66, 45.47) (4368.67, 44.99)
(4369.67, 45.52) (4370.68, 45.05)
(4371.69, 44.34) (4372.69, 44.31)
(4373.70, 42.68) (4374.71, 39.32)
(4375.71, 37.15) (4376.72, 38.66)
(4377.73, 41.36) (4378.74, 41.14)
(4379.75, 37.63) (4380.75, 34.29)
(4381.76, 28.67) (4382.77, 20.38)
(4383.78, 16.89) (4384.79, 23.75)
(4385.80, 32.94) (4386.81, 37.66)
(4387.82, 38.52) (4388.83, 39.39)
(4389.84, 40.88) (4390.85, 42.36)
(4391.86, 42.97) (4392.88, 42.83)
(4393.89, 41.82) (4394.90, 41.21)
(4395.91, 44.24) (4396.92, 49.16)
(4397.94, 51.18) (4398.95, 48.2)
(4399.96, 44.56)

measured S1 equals 2.7 angstrom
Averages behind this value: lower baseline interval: 32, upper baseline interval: 44.2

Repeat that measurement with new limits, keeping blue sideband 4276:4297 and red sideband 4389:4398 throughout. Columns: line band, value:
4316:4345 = -2.81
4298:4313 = 3.84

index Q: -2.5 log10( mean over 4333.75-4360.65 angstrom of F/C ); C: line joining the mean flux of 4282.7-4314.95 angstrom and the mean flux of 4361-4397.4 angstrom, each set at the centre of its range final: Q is -0.22 mag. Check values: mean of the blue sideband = 29.7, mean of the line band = 44.7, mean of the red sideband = 41.1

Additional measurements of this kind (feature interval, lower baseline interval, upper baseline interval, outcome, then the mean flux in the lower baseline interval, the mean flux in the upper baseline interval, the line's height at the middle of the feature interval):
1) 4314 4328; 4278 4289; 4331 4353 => 0.073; 35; 44.3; 40.9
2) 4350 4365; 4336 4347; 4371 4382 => -0.180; 41.3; 39.4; 40.4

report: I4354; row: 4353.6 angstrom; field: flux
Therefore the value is 40.86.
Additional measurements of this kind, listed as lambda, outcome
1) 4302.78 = 27.92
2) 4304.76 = 29.01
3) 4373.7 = 42.68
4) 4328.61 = 42.18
